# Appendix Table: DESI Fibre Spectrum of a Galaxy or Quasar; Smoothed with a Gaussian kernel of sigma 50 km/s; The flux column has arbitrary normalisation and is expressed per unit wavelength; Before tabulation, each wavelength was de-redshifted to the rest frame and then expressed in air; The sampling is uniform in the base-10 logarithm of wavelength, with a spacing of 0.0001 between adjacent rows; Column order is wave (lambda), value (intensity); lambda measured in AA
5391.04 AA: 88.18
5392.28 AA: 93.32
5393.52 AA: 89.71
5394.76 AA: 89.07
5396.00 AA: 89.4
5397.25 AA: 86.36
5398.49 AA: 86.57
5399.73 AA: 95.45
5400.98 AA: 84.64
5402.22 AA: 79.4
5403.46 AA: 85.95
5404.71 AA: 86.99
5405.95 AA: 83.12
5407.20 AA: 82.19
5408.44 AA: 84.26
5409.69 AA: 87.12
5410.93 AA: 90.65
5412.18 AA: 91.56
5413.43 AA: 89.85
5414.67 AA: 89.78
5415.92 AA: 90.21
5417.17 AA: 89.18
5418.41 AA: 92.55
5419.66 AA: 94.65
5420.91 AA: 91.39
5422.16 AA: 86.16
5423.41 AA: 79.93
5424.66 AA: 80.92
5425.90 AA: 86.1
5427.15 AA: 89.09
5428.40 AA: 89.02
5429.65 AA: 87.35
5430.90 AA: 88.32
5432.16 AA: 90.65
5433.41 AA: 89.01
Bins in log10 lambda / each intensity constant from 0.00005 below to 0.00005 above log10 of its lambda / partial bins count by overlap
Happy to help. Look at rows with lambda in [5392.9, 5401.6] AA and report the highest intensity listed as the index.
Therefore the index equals 95.45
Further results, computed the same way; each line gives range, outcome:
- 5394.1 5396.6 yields 89.4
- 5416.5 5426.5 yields 94.65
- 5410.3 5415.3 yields 91.56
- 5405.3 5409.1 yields 84.26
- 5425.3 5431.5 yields 89.09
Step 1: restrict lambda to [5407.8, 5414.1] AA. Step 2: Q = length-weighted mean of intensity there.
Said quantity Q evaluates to 88.8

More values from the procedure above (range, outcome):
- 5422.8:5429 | 85.1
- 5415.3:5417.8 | 89.9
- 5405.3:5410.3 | 84.2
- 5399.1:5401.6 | 90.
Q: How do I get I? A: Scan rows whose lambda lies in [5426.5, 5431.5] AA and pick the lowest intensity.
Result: 87.35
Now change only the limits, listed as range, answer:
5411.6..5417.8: 89.18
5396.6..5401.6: 84.64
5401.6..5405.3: 79.4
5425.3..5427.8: 86.1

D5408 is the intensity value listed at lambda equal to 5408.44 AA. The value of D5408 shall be 84.26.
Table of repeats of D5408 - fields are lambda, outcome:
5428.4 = 89.02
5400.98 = 84.64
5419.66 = 94.65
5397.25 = 86.36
